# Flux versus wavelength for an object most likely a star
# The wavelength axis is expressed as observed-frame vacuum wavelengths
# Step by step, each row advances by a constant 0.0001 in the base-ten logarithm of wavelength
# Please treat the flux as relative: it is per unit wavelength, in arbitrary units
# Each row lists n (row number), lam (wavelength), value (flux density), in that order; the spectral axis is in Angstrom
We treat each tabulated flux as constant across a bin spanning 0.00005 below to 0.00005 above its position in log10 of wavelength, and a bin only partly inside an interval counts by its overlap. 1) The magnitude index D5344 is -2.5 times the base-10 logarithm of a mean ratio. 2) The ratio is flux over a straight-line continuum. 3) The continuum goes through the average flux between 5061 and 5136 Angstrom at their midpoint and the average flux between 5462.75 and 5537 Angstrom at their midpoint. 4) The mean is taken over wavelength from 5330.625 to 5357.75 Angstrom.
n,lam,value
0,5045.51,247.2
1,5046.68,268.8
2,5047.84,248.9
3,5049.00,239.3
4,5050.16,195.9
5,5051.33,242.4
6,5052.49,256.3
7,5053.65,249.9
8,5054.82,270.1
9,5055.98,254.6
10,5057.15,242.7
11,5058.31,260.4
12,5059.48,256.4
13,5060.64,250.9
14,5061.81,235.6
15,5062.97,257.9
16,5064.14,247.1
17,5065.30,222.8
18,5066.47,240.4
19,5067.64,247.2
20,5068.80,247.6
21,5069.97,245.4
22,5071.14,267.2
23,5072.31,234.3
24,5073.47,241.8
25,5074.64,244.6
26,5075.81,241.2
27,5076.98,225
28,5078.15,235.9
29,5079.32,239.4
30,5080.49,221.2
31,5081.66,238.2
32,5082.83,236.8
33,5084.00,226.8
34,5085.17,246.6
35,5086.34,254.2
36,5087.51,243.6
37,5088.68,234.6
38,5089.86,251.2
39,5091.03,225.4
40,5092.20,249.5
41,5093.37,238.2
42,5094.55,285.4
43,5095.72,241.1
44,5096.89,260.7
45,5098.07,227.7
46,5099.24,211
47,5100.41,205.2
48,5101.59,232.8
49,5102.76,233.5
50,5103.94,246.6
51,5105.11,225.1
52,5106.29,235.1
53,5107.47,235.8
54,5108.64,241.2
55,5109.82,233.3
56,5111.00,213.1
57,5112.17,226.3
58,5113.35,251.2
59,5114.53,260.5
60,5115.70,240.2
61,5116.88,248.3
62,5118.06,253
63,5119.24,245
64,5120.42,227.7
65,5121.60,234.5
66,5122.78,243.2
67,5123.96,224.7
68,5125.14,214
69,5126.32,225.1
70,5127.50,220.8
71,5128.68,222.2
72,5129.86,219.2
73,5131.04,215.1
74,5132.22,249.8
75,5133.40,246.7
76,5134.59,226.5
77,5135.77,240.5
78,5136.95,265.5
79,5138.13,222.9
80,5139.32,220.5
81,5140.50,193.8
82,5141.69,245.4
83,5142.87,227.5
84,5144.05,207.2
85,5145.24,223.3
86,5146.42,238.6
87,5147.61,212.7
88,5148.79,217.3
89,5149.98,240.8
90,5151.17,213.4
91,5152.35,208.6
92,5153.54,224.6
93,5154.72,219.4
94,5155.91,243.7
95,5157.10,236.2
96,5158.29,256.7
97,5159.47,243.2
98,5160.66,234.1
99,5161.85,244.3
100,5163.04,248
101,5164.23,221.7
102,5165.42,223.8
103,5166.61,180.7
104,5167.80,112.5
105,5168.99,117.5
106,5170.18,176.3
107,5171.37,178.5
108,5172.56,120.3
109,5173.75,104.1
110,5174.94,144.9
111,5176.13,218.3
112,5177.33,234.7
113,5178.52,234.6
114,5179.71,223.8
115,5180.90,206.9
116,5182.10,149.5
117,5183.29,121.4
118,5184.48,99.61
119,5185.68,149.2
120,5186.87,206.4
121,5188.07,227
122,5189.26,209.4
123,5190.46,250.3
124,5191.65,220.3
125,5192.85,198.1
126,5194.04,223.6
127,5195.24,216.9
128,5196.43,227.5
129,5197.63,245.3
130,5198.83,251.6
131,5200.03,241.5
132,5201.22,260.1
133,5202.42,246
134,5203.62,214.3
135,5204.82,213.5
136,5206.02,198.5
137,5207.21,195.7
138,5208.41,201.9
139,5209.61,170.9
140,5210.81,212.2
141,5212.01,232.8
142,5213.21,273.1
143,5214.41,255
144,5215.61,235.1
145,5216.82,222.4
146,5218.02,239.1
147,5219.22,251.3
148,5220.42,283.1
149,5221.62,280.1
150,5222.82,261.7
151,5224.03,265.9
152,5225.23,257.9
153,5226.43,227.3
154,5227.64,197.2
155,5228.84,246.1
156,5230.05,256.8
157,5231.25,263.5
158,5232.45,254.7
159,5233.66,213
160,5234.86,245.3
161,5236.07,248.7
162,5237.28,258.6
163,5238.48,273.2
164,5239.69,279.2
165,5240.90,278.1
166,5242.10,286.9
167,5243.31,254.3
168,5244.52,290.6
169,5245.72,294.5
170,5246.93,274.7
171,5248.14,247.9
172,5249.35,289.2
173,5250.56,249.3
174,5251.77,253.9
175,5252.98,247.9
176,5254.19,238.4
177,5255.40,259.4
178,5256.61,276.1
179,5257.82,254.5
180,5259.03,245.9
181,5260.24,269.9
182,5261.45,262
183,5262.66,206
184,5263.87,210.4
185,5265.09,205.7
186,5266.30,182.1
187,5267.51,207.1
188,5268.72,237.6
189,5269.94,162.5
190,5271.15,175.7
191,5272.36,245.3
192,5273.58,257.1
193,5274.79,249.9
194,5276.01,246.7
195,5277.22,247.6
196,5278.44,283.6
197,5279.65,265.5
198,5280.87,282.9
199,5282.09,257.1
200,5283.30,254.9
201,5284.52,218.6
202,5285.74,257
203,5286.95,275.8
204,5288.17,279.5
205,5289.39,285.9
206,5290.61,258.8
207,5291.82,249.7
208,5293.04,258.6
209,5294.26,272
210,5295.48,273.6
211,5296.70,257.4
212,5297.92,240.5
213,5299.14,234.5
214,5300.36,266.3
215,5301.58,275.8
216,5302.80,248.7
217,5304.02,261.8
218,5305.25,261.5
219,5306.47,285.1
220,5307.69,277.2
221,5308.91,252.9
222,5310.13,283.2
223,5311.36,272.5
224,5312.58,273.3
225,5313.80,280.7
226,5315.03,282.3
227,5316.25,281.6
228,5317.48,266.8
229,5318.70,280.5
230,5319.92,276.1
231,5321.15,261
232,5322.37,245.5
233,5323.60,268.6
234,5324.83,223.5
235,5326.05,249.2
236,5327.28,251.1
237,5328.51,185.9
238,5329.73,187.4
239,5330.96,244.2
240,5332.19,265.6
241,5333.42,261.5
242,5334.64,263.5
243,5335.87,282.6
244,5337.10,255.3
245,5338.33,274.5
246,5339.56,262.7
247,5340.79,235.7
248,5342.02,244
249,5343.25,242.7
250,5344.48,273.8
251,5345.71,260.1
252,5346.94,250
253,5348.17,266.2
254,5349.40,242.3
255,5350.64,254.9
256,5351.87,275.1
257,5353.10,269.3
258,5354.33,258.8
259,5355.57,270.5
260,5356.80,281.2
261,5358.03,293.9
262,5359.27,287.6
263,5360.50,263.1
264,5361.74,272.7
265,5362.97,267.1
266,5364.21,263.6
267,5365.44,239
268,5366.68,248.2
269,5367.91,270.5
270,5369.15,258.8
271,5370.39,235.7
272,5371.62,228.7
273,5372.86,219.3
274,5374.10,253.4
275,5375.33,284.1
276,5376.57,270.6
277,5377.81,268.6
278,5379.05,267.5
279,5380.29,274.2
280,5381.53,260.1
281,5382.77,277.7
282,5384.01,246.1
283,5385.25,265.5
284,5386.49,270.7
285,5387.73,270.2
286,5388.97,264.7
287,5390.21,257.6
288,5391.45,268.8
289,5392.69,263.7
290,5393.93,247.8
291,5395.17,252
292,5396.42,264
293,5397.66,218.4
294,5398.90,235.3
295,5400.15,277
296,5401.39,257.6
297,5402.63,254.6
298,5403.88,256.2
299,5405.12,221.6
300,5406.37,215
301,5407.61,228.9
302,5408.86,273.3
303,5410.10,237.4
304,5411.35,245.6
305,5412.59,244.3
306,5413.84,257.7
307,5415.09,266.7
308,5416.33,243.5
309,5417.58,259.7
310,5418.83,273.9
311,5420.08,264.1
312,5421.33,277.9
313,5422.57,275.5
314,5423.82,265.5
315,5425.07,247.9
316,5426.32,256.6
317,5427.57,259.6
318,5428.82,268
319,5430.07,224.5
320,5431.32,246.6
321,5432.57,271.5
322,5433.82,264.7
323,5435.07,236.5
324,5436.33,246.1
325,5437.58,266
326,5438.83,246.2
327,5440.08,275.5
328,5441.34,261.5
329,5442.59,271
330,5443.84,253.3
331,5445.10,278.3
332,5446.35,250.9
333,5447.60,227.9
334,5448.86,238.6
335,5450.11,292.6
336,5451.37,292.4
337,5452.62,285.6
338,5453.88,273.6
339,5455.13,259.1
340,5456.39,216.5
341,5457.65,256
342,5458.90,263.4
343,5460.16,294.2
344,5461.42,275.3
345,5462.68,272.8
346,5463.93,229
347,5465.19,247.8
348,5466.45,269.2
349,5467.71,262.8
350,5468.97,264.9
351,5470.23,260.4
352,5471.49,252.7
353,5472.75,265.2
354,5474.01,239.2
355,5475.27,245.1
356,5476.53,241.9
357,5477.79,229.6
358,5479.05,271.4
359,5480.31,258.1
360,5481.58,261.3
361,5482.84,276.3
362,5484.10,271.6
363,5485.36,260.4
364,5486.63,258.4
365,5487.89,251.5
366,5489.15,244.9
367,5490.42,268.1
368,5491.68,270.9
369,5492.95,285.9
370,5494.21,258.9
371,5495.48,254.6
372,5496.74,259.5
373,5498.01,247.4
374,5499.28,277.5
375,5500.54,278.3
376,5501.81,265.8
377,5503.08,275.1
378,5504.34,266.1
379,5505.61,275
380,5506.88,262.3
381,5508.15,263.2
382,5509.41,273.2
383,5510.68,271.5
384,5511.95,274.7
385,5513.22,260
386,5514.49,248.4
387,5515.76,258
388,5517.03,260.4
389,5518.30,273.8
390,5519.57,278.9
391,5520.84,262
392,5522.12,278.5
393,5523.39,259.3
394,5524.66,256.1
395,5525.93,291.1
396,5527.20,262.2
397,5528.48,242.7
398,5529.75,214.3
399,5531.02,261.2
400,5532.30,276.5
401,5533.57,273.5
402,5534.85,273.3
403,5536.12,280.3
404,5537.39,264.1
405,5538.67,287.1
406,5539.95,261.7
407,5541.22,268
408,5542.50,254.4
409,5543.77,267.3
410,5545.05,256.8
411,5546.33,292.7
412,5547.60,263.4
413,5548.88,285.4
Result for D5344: -0.04 mag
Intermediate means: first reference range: 238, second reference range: 262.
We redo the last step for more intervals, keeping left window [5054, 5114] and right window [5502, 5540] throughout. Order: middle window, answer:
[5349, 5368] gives -0.039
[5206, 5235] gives 0.046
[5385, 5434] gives 0.019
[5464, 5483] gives 0.035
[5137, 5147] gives 0.090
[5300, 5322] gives -0.072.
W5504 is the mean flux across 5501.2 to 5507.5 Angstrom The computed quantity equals 269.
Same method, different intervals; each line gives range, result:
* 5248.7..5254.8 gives 255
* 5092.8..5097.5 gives 256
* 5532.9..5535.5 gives 274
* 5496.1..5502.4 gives 266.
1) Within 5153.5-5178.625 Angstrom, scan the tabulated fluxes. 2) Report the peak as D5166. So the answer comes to 256.7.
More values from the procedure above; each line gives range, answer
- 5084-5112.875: 285.4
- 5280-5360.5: 293.9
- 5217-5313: 294.5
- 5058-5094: 267.2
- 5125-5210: 265.5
